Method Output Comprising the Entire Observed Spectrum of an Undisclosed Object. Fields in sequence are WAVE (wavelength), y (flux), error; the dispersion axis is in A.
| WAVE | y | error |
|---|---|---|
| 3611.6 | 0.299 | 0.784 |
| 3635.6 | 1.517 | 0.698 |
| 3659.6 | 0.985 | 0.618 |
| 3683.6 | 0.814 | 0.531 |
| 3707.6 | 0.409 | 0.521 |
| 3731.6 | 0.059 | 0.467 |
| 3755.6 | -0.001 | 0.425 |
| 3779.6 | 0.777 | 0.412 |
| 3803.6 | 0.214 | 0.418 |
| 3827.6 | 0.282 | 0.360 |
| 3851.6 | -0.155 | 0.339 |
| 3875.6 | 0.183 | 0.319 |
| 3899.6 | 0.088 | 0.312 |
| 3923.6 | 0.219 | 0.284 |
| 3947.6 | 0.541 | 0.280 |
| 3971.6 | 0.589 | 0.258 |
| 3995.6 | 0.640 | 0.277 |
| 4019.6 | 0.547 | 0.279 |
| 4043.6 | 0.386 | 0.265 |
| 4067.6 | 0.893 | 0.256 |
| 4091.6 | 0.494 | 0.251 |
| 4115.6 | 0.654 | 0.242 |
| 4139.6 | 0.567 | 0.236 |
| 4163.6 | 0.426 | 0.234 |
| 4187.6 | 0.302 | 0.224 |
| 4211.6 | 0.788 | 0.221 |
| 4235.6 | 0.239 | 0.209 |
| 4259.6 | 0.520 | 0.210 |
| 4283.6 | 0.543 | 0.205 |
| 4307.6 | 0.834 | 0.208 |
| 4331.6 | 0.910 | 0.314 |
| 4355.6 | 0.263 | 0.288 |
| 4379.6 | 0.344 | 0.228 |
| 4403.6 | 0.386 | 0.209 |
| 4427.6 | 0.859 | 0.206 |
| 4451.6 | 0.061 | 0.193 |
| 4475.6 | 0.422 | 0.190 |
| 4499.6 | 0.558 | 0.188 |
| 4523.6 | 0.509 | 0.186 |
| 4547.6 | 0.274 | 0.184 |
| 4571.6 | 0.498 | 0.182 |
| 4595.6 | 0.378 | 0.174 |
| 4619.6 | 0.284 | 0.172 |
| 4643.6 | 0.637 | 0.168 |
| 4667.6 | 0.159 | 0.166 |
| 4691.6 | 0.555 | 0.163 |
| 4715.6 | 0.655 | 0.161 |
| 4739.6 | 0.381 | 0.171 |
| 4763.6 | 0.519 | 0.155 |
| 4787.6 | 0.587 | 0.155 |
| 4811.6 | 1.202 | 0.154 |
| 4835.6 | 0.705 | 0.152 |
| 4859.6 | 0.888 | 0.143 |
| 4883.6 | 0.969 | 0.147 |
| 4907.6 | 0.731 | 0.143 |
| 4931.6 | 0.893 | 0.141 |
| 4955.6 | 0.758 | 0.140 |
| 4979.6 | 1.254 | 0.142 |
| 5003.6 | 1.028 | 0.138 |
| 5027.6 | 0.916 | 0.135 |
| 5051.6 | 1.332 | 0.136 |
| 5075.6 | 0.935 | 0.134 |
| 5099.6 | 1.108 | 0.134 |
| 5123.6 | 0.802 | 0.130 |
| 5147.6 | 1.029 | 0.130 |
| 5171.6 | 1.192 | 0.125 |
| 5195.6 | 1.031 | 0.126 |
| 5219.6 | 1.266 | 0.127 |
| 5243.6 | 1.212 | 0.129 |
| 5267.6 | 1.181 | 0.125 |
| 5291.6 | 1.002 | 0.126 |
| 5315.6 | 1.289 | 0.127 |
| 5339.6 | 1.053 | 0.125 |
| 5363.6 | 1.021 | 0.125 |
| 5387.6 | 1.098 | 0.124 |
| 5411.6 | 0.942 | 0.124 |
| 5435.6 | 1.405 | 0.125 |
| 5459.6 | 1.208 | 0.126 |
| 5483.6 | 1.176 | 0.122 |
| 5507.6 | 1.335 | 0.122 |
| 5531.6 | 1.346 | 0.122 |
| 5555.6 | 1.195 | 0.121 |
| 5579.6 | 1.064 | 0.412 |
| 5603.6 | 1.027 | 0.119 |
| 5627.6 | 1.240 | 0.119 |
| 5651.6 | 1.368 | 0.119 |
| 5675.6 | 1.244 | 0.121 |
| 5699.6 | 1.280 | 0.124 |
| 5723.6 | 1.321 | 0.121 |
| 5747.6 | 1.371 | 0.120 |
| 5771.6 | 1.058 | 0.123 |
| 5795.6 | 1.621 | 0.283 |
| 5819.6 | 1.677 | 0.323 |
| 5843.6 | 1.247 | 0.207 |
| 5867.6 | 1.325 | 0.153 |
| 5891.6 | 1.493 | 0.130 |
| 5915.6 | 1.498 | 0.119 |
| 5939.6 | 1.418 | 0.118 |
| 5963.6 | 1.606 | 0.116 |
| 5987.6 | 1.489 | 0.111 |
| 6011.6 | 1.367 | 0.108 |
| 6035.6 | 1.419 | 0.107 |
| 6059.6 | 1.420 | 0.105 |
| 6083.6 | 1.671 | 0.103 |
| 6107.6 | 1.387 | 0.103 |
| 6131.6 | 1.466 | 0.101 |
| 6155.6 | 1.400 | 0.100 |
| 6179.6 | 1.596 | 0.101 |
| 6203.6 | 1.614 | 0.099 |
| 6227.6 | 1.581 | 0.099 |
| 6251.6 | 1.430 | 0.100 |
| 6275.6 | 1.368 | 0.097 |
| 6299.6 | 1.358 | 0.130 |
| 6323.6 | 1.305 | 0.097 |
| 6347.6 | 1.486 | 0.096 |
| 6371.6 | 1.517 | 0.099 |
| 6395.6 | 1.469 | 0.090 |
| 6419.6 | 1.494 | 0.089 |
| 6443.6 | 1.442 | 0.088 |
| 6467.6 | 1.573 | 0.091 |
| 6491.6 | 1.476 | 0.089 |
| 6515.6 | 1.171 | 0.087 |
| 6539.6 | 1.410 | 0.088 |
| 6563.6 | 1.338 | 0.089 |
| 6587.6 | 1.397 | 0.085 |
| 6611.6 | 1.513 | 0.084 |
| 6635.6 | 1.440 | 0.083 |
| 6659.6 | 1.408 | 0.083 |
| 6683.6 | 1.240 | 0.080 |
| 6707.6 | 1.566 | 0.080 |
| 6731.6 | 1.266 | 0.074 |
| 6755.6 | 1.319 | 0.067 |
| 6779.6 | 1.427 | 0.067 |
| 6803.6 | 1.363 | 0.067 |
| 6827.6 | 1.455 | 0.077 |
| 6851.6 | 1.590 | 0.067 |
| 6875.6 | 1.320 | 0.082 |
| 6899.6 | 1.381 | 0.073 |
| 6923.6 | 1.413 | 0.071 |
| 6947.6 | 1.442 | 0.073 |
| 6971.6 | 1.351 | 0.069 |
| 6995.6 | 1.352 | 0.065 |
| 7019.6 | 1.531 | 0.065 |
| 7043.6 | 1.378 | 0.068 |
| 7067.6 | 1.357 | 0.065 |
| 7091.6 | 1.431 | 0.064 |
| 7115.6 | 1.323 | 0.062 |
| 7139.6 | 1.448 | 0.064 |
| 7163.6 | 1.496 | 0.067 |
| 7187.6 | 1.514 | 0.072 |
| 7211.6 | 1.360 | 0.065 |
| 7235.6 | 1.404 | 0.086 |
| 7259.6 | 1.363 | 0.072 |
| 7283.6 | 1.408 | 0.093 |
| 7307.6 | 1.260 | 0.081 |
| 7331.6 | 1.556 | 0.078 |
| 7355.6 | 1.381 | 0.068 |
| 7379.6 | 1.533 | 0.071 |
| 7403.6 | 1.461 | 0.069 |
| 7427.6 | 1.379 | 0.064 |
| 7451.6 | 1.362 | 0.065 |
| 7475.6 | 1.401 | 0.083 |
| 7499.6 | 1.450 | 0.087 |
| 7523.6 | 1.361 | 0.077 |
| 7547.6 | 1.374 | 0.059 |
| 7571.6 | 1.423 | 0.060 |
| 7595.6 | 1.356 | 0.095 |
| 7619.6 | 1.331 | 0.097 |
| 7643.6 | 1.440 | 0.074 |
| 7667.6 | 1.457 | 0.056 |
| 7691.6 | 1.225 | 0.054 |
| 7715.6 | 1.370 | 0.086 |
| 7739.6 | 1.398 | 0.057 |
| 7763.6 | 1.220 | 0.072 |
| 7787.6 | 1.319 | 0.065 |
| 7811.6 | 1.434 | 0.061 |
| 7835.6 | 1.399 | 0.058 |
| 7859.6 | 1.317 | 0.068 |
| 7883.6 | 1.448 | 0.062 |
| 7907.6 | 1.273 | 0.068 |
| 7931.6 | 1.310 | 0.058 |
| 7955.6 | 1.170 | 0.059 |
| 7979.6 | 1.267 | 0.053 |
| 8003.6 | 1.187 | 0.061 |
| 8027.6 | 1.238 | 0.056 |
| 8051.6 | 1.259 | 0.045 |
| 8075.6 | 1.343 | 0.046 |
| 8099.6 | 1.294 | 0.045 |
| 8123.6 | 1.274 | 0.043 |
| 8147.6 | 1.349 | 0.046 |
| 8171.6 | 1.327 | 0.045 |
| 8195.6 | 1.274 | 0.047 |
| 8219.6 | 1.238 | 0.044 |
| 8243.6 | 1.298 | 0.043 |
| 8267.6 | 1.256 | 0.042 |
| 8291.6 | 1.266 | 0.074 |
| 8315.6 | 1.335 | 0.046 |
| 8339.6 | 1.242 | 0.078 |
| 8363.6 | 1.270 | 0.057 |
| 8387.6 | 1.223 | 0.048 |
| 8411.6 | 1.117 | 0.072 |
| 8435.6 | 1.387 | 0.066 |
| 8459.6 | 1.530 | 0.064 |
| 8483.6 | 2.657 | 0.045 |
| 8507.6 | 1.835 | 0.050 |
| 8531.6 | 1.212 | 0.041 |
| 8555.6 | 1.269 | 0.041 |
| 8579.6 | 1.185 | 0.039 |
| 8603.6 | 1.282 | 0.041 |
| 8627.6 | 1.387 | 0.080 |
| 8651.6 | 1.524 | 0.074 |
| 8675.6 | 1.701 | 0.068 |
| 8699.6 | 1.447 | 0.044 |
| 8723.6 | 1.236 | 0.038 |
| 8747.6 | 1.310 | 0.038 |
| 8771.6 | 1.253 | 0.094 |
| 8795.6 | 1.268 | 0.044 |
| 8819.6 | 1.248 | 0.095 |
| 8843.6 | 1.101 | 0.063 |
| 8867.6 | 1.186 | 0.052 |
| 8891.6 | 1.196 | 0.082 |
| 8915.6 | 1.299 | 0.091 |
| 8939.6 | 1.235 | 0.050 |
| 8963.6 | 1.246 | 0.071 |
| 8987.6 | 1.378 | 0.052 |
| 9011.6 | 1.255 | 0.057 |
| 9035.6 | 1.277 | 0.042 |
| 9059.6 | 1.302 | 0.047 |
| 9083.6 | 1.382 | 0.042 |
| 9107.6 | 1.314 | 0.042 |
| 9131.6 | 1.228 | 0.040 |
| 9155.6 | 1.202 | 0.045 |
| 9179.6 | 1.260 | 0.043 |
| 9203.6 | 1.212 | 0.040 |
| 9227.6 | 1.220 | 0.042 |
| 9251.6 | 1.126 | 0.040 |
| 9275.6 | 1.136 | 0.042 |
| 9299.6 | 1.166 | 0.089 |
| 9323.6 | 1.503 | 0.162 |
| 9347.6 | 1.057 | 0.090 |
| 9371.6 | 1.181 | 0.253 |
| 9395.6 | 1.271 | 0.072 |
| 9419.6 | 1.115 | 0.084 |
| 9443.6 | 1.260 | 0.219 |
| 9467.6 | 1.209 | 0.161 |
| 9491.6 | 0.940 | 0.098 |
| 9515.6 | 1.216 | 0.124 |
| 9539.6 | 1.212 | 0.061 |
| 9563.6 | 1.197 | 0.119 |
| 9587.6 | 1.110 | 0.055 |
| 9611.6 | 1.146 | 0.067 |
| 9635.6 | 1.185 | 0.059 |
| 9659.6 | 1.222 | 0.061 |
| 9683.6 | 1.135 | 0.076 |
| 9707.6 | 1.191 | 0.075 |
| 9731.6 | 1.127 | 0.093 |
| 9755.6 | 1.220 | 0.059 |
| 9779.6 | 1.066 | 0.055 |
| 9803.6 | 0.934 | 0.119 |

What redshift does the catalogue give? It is 0.291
